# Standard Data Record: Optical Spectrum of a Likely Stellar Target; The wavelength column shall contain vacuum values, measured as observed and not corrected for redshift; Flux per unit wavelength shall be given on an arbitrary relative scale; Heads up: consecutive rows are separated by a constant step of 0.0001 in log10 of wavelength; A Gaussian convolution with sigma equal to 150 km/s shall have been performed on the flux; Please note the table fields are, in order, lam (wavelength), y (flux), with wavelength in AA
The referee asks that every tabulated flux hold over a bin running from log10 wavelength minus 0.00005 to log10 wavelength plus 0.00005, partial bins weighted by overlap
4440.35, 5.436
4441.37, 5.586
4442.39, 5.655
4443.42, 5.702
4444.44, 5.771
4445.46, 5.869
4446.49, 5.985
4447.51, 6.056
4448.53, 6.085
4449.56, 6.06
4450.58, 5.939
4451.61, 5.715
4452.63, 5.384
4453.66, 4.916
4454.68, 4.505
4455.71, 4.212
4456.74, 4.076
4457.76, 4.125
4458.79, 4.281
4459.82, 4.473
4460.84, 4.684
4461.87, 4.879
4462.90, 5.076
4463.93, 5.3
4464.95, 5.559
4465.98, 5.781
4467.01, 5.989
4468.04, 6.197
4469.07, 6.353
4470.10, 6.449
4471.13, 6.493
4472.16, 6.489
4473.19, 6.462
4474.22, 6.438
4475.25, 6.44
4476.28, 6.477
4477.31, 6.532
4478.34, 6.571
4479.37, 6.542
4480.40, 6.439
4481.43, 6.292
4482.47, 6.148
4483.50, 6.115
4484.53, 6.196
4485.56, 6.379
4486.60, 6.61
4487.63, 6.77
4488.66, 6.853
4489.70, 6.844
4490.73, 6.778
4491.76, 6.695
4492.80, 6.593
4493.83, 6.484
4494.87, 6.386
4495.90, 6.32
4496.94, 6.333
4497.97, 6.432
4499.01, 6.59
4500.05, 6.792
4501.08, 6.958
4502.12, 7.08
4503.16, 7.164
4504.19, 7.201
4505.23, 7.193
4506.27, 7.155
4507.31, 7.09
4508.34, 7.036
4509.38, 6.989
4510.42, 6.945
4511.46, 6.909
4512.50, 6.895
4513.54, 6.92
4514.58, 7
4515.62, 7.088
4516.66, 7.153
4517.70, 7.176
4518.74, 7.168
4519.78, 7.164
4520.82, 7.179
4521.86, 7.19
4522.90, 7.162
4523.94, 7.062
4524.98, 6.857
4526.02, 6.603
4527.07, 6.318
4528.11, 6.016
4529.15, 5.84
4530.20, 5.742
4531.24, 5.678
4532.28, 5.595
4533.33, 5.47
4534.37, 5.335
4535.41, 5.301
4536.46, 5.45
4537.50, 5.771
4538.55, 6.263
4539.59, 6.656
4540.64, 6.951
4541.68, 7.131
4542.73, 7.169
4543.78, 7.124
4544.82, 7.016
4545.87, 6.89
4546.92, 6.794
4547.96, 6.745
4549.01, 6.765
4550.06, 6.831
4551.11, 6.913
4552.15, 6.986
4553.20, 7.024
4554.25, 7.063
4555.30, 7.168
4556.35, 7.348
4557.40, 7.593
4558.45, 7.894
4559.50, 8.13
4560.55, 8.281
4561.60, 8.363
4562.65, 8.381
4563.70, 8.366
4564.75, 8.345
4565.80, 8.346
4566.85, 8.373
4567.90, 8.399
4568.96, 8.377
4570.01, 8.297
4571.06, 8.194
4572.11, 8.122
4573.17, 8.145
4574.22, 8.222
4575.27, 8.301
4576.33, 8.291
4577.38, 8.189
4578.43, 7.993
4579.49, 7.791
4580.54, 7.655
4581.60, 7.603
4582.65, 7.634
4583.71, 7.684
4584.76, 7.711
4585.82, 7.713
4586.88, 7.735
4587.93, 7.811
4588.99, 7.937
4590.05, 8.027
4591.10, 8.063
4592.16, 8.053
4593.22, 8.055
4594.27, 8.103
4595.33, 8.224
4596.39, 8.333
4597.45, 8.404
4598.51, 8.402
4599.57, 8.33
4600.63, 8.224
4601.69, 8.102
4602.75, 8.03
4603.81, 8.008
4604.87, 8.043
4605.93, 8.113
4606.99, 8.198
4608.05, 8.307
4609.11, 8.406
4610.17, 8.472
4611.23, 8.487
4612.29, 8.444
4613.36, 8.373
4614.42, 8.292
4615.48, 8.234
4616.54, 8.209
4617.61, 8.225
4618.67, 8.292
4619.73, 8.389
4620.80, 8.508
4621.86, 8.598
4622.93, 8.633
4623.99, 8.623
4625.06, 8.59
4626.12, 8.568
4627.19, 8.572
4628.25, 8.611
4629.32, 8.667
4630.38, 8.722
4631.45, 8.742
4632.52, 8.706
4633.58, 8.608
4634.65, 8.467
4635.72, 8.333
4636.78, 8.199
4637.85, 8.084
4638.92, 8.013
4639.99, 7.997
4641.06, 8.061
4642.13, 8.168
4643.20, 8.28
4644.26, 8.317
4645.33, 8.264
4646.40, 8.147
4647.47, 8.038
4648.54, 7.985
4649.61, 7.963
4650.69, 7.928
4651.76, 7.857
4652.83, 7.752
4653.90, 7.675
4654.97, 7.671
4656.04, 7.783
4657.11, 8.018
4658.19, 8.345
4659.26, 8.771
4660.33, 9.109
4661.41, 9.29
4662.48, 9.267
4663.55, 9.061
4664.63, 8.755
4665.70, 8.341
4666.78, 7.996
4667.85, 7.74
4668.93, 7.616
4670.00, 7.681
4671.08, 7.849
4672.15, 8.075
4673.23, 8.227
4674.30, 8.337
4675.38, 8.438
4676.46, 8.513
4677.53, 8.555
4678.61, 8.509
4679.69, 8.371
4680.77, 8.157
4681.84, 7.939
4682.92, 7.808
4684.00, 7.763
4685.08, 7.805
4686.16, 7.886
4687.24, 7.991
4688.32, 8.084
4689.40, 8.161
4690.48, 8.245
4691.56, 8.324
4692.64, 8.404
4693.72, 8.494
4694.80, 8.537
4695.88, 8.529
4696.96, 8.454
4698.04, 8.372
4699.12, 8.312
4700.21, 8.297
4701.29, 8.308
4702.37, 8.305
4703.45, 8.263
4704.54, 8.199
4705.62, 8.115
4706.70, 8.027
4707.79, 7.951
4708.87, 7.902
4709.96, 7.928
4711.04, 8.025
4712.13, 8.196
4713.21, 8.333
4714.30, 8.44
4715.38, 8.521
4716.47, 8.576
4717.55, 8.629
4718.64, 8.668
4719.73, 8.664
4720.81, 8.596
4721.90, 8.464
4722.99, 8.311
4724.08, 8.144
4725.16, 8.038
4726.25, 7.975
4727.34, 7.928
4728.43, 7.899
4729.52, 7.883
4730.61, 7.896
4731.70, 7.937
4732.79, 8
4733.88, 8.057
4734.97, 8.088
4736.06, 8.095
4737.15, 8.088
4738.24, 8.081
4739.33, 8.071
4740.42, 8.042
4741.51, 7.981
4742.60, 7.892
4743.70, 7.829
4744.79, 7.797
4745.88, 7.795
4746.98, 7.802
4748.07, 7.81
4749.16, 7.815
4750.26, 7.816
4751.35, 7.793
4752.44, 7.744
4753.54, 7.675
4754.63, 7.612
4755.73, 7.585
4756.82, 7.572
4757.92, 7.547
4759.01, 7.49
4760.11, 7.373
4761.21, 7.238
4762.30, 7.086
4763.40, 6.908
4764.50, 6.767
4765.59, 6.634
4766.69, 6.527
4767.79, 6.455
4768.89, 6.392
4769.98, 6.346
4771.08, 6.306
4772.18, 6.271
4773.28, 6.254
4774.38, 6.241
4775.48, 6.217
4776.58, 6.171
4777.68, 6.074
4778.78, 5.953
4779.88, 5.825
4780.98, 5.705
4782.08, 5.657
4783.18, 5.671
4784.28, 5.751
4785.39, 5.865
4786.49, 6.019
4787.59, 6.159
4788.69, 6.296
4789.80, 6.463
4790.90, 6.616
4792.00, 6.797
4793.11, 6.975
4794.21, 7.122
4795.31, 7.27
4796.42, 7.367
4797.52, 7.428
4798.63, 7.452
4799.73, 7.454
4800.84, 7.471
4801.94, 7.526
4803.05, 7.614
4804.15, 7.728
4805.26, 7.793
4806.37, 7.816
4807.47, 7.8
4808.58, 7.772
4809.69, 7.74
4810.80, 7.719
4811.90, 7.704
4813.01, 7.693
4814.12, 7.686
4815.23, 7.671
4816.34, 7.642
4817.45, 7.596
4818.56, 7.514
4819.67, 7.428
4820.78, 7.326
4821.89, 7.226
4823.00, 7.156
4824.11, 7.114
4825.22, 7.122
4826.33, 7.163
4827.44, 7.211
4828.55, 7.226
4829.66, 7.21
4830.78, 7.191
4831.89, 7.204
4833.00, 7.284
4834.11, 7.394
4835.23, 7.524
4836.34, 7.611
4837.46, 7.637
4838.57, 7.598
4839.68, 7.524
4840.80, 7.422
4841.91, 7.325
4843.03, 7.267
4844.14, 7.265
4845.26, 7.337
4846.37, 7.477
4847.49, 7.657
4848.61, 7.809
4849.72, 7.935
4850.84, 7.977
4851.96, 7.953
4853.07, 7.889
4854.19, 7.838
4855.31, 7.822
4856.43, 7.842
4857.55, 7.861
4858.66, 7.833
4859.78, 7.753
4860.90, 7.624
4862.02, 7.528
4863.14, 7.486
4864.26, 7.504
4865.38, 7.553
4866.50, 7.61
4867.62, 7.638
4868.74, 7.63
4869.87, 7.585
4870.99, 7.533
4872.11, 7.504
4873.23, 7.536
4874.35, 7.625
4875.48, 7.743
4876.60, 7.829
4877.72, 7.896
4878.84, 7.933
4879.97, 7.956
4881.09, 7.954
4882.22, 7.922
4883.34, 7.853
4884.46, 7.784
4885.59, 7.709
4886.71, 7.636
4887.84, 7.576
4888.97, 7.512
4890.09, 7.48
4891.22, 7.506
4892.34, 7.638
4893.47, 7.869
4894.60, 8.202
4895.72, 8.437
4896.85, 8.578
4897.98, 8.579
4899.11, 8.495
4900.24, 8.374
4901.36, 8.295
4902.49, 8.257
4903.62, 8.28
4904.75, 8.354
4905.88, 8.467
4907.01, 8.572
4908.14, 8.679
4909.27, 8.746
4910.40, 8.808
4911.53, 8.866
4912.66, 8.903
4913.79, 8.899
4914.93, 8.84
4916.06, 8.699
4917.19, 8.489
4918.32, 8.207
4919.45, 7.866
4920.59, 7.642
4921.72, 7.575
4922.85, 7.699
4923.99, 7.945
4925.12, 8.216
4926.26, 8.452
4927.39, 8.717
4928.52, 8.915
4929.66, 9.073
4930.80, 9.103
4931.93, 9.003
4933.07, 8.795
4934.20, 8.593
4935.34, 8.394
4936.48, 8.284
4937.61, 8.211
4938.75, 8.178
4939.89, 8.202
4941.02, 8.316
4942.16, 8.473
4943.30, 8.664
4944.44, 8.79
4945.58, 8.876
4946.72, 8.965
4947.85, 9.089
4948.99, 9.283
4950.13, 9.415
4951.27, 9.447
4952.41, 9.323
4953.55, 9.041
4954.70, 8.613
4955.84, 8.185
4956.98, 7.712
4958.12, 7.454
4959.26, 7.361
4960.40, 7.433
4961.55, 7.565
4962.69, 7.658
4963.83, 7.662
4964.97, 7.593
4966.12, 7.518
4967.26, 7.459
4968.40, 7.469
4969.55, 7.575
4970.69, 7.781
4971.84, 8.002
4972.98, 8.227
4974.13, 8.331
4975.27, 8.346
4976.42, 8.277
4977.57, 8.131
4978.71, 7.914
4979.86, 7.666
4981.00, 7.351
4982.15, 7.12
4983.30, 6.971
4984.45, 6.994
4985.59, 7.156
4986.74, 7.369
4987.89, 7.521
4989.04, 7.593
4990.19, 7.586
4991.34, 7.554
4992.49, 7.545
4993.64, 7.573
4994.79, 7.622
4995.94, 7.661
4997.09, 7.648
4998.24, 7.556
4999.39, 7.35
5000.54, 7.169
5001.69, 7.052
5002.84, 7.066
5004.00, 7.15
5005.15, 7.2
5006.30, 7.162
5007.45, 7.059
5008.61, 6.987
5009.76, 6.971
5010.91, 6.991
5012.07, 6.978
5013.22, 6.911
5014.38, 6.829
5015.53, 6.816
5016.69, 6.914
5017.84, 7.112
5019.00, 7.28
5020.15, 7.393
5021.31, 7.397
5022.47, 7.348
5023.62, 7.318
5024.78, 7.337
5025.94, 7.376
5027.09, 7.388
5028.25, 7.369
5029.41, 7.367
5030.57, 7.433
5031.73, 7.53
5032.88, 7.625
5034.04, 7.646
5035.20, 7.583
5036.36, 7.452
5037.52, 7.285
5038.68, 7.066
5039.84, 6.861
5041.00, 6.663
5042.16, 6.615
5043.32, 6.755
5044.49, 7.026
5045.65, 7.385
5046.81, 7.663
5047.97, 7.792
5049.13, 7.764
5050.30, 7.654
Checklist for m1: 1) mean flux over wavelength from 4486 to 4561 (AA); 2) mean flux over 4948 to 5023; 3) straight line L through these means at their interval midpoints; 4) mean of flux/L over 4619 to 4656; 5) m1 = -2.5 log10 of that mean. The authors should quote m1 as -0.19 mag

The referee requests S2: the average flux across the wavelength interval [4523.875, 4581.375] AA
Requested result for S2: 7.2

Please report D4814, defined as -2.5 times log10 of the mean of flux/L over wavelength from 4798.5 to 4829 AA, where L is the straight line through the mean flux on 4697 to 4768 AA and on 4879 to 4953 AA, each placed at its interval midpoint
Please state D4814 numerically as 0.09 mag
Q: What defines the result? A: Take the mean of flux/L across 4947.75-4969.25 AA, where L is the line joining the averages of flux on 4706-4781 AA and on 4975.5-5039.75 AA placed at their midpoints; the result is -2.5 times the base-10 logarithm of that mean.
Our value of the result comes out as -0.11 mag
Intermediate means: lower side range 7.57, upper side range 7.34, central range 8.14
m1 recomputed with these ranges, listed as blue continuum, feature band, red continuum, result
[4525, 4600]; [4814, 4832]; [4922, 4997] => 0.08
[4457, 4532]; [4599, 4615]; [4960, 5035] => -0.23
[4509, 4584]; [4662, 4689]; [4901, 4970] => -0.08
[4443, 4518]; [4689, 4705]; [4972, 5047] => -0.24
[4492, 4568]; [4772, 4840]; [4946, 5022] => 0.05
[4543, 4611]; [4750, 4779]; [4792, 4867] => 0.11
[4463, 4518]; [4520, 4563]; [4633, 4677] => 0.05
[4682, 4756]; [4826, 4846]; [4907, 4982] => 0.12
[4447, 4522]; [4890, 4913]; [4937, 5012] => -0.10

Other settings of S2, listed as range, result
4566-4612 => 8.11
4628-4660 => 8.21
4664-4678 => 8.17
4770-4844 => 7.04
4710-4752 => 8.1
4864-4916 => 8.06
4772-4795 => 6.21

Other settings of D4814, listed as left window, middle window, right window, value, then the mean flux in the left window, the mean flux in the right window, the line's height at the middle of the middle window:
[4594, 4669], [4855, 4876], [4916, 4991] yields 0.075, 8.32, 8.14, 8.19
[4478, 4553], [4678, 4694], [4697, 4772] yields -0.076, 6.64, 7.84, 7.57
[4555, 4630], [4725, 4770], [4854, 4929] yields 0.068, 8.18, 8.03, 8.11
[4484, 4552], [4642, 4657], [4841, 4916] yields -0.123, 6.67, 7.94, 7.13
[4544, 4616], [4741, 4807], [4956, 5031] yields 0.106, 7.93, 7.43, 7.69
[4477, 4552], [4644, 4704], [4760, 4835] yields -0.204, 6.64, 6.96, 6.82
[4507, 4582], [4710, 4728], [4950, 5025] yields -0.139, 7.18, 7.56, 7.33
